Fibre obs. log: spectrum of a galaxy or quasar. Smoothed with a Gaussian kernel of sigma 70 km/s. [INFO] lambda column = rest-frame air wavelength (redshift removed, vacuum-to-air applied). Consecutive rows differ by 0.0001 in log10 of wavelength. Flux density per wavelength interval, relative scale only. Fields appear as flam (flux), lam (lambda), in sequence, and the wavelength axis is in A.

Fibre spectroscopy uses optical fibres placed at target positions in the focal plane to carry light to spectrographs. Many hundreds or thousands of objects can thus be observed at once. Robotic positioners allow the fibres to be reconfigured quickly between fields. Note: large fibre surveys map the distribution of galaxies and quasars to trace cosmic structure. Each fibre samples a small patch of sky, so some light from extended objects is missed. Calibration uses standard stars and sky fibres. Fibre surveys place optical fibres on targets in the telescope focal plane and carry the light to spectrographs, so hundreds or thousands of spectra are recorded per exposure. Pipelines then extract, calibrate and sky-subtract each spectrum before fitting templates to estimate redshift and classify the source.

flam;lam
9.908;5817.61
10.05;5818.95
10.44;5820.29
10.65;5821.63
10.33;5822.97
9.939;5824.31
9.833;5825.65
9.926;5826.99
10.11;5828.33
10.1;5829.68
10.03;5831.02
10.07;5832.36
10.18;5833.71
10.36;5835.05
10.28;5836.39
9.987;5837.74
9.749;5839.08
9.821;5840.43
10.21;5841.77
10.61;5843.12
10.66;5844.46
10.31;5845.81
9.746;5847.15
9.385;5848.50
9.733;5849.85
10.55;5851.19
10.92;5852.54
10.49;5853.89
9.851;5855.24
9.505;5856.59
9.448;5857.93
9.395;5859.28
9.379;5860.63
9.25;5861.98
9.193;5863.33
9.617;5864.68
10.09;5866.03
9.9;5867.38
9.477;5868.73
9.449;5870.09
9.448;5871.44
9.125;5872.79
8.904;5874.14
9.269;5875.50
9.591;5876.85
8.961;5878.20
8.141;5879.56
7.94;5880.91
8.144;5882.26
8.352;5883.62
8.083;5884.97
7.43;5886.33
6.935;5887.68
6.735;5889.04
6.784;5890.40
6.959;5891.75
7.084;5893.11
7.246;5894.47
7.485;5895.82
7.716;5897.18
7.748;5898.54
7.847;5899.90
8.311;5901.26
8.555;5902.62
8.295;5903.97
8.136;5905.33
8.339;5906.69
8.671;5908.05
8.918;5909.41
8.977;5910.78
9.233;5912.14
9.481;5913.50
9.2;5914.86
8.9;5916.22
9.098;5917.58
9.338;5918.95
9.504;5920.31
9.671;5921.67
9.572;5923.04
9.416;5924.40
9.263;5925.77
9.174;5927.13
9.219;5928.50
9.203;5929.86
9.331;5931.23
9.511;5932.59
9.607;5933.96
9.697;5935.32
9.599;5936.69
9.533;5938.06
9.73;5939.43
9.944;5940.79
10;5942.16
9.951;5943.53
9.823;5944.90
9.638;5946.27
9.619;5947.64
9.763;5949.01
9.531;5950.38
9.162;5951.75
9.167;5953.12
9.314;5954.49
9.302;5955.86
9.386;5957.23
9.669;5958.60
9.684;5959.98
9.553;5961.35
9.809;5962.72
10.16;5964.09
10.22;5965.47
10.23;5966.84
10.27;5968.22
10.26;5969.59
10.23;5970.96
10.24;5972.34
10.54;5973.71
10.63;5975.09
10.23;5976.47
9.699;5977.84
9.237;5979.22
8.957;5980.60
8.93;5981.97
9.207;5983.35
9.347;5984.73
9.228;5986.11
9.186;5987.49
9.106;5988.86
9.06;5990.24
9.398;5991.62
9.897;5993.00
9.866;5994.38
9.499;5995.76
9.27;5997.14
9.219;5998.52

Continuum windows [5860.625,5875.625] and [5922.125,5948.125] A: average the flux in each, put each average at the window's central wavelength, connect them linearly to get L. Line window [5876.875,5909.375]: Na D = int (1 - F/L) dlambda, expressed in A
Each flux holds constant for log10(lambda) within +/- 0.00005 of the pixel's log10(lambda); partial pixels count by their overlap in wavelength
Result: 5.5 A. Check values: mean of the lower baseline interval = 9.43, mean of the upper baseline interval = 9.57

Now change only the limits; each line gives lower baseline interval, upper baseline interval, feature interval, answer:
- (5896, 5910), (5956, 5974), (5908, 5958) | -2.0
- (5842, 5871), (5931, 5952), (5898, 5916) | 2.1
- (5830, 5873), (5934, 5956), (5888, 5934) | 5.4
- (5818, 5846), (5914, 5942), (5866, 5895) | 4.4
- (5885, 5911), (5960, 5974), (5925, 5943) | -1.0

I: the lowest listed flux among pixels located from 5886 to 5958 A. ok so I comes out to 6.735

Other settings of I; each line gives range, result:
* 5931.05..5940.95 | 9.331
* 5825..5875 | 8.904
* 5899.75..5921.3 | 7.847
